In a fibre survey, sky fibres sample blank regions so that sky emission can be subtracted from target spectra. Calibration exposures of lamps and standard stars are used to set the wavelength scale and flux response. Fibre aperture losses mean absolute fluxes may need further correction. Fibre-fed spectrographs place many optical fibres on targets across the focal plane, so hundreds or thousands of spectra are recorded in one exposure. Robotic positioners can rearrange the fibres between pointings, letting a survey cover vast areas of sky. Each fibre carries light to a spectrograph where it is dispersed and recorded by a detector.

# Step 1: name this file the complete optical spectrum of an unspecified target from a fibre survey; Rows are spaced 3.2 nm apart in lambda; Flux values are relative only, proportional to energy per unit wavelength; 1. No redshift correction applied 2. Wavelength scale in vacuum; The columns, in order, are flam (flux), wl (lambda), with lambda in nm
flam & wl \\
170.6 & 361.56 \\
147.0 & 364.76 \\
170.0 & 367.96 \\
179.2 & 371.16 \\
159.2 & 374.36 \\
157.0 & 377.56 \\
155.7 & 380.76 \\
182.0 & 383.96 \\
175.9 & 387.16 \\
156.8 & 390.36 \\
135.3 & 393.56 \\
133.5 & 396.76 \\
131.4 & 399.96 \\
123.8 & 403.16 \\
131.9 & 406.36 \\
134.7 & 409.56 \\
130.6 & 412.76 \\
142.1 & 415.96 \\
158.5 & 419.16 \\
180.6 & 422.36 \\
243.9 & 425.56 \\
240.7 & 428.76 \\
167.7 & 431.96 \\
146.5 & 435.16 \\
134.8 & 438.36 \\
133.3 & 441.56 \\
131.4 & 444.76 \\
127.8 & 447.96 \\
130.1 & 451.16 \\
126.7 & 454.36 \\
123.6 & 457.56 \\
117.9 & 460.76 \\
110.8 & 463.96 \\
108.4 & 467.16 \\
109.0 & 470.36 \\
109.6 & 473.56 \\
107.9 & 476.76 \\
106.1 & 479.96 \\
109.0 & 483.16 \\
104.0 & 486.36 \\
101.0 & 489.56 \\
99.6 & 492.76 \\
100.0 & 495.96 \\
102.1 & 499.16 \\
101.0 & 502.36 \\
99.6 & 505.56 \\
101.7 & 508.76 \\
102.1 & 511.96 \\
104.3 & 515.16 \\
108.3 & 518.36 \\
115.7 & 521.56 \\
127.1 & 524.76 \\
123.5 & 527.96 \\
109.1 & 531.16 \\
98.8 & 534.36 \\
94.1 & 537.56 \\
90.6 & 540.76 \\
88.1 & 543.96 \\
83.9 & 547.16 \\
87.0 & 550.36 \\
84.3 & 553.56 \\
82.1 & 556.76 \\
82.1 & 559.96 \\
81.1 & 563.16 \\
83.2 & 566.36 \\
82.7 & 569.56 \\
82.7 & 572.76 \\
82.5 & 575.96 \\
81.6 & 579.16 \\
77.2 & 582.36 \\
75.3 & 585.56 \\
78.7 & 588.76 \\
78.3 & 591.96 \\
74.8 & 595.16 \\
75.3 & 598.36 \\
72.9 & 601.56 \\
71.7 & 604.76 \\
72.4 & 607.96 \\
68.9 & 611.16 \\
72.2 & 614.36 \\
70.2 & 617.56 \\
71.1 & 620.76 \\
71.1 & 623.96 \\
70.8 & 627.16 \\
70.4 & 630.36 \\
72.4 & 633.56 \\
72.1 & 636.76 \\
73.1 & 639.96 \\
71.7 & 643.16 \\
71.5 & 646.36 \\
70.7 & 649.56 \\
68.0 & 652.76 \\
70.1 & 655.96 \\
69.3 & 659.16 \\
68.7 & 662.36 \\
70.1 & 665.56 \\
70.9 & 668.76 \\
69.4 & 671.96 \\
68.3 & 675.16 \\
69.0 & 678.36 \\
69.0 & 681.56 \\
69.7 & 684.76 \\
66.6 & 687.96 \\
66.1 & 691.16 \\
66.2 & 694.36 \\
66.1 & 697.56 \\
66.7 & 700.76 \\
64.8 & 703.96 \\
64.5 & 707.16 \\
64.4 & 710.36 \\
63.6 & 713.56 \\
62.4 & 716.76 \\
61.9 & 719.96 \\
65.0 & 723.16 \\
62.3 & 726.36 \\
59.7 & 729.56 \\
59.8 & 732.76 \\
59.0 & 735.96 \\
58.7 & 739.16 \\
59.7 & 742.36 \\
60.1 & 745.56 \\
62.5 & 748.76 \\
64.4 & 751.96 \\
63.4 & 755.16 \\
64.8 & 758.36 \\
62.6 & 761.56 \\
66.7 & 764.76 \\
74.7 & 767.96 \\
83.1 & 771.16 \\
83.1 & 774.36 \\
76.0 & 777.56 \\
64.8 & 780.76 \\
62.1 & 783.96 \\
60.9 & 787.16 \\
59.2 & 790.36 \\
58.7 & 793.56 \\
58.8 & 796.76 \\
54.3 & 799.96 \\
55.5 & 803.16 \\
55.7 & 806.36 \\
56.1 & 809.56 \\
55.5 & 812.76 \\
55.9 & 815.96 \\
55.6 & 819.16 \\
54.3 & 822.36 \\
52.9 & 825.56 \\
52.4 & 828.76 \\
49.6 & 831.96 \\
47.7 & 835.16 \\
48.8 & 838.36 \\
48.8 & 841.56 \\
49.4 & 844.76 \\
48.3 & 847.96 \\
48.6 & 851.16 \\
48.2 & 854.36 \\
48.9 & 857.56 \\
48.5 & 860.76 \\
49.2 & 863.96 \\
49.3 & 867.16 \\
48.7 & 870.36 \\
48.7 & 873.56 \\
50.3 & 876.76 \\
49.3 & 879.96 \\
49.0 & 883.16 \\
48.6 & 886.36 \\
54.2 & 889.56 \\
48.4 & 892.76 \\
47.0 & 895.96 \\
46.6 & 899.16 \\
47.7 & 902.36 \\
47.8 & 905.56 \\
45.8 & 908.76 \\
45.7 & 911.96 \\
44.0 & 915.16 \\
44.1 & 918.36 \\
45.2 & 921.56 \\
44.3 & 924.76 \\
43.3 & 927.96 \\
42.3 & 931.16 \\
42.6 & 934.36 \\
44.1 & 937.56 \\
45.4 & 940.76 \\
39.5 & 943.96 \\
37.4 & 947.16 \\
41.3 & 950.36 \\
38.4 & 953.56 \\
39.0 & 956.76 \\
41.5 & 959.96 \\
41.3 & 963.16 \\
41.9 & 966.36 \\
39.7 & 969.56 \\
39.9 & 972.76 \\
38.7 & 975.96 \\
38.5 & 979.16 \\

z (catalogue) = 1.76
